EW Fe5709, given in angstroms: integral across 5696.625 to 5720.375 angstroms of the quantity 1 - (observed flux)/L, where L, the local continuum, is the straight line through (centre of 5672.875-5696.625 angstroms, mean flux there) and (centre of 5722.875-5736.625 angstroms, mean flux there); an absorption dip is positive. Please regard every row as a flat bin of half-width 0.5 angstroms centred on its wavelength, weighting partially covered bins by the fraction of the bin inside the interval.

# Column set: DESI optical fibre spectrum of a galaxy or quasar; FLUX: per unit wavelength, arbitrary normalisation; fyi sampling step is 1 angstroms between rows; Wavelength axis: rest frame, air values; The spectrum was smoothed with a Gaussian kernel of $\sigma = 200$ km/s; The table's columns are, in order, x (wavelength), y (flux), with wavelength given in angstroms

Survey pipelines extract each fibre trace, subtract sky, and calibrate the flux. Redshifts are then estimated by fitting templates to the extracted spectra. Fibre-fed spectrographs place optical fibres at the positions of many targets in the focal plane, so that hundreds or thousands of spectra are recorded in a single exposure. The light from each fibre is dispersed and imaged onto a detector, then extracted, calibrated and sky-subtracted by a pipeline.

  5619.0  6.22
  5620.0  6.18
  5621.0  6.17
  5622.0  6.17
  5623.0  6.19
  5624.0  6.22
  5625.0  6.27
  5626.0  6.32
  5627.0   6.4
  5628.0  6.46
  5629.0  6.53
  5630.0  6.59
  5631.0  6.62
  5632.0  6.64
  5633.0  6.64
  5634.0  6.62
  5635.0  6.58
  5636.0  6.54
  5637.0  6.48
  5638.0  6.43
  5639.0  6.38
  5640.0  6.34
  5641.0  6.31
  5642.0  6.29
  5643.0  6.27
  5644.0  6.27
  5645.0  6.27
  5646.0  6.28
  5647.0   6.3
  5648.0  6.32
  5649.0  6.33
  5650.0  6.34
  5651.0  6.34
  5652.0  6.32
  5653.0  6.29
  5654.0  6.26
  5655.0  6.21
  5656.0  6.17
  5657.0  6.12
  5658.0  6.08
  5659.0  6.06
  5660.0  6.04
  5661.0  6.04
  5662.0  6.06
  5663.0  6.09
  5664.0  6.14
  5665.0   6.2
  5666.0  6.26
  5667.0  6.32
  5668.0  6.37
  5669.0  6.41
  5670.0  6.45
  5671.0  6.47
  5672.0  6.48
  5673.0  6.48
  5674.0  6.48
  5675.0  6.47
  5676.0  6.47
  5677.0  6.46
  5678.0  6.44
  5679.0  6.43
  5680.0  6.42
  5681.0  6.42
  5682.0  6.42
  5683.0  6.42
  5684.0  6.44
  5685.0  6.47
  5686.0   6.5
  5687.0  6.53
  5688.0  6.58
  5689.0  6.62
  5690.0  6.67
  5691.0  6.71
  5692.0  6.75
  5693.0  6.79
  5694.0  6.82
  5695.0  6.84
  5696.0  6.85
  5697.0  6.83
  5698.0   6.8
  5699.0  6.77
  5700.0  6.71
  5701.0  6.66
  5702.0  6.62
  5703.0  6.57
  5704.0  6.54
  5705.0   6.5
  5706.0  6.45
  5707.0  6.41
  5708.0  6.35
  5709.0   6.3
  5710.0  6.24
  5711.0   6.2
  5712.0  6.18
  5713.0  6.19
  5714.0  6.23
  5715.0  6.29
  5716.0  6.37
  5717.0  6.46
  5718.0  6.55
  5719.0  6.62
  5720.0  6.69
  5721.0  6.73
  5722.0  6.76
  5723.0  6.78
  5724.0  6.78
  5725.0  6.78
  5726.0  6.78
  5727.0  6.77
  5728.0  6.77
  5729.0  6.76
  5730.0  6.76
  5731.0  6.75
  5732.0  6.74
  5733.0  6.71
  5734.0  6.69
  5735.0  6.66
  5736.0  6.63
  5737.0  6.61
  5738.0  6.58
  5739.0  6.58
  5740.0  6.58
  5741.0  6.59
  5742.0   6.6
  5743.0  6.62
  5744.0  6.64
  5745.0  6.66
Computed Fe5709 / 0.63 angstroms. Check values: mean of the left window 6.56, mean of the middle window 6.48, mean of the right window 6.74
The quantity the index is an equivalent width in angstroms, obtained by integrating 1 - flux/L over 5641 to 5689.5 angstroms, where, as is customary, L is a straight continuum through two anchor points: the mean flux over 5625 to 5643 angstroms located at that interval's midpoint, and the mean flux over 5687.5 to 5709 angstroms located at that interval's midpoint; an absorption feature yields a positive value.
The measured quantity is 1.7 angstroms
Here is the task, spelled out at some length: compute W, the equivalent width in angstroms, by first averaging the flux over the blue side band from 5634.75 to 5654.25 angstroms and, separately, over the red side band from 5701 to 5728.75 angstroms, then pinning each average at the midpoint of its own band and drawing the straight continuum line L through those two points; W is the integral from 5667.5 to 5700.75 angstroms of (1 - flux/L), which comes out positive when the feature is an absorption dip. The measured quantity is -0.6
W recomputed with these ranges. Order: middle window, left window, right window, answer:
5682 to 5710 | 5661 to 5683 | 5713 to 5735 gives -0.5 angstroms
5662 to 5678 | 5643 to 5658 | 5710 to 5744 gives 0.0 angstroms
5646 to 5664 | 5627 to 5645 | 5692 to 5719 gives 0.8 angstroms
